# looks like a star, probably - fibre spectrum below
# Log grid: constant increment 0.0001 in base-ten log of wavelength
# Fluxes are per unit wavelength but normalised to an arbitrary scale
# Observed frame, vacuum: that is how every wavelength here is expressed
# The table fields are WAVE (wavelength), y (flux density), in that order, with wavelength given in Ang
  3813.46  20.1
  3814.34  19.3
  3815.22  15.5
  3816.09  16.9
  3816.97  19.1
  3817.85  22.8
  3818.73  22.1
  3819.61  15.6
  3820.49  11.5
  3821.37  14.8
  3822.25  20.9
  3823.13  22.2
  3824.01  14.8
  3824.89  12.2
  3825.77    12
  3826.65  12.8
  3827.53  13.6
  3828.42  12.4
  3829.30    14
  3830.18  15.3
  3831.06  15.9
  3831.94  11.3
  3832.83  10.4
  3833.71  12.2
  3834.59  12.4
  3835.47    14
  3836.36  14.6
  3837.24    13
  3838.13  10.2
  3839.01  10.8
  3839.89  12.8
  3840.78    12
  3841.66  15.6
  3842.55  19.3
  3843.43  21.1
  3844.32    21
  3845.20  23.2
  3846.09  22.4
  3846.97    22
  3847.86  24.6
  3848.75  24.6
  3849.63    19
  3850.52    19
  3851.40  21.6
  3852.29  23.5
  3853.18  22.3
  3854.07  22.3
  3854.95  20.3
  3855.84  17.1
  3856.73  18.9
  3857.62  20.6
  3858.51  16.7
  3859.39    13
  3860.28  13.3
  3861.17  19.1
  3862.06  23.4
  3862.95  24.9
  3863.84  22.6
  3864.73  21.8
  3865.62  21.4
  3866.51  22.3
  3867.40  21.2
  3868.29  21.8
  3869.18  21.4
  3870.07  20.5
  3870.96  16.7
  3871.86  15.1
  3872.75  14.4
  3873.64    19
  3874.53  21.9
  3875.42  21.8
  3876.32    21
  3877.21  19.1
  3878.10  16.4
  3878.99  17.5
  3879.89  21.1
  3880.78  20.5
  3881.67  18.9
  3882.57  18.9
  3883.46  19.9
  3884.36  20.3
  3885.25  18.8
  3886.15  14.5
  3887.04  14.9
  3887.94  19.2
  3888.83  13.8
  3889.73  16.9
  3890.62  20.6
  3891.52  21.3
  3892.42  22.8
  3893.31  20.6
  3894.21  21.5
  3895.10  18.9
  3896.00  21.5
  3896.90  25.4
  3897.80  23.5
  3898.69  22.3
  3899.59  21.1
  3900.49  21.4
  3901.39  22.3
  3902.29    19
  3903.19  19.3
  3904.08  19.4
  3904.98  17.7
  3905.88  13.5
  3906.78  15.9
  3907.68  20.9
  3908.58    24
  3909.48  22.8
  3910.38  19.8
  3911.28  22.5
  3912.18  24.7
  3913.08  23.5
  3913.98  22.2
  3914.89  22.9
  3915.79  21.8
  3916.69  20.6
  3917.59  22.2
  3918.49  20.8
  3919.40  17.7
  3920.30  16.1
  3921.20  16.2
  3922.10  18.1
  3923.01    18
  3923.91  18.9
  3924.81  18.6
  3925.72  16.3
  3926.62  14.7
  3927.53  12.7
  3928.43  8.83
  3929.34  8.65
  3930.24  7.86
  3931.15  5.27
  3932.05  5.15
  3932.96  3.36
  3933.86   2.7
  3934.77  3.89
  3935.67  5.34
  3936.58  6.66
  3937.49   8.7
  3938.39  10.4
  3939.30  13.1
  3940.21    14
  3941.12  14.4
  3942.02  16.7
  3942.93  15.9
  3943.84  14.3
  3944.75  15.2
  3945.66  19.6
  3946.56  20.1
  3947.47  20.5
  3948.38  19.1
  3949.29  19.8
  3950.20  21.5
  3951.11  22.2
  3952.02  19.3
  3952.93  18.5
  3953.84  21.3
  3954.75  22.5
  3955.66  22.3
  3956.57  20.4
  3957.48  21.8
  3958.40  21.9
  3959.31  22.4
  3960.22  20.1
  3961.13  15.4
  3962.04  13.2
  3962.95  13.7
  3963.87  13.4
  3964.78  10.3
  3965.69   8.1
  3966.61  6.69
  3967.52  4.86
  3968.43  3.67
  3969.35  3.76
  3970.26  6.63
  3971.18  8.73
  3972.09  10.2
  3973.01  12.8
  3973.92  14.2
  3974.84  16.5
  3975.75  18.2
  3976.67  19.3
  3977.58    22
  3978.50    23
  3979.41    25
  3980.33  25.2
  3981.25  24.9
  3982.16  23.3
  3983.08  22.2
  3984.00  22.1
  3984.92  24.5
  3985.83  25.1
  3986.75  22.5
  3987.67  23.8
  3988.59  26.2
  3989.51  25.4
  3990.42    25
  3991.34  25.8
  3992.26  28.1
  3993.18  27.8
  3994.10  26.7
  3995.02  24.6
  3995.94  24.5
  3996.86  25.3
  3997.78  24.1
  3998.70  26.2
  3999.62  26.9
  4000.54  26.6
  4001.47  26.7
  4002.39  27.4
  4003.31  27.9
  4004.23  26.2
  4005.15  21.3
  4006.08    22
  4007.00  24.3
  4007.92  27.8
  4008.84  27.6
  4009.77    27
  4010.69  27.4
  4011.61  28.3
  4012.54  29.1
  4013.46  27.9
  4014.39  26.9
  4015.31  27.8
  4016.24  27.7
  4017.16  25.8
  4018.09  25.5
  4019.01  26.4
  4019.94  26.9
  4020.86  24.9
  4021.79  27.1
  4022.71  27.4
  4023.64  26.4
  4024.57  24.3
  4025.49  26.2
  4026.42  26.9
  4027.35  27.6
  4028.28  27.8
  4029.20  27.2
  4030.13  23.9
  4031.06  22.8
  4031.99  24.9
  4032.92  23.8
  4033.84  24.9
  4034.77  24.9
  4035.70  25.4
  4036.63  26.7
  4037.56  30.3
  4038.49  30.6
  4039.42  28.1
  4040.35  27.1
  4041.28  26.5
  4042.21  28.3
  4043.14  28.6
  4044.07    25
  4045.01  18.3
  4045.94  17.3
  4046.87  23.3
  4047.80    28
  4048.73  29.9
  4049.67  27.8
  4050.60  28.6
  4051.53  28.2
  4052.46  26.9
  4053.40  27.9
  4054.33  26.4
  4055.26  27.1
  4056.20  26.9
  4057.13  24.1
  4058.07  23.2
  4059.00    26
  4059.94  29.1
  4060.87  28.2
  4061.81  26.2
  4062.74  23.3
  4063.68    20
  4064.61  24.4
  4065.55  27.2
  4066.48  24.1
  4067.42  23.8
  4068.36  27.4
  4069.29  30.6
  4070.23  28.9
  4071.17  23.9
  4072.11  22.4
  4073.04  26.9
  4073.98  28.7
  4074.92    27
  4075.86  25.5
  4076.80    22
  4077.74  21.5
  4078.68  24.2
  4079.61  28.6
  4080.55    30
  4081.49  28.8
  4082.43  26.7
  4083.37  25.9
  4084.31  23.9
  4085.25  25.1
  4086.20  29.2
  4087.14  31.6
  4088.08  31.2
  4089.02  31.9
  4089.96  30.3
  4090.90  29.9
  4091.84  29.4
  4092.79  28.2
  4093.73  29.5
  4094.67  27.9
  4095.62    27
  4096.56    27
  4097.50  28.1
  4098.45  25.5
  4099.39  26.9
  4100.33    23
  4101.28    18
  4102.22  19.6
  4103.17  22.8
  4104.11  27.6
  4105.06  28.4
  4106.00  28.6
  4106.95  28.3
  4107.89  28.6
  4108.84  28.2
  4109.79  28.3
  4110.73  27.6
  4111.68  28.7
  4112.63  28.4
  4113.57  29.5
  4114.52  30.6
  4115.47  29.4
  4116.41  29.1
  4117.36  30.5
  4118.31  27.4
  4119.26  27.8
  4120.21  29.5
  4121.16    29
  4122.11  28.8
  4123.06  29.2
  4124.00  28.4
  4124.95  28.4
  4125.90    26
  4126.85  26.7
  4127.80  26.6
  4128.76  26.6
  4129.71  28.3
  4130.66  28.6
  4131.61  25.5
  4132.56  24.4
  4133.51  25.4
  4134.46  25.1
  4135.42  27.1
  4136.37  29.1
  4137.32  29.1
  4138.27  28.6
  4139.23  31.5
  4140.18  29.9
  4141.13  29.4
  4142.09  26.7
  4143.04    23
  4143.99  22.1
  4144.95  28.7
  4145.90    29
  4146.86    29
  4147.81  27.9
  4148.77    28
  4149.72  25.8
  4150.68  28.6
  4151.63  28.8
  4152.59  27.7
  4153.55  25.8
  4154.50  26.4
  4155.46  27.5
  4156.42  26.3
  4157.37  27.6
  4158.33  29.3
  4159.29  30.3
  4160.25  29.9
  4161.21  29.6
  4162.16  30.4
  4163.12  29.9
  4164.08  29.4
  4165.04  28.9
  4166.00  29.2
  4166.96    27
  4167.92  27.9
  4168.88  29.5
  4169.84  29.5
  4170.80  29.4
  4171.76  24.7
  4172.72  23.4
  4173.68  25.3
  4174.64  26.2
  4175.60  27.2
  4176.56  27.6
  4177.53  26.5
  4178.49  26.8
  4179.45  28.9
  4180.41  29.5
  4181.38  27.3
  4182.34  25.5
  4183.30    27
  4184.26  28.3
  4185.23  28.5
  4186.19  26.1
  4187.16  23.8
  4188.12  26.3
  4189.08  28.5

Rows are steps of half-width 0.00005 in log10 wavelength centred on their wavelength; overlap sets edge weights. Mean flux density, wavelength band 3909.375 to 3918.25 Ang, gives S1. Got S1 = 22.3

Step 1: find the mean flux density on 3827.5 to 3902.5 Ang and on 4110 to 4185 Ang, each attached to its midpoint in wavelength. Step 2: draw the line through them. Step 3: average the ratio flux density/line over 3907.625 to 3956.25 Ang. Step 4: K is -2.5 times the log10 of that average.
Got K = 0.27 mag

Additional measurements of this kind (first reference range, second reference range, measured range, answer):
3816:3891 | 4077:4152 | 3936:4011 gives 0.146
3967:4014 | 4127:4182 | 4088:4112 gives -0.057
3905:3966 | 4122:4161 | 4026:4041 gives -0.214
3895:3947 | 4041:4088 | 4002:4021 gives -0.176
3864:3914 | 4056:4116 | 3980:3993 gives -0.058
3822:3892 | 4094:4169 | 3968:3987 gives 0.247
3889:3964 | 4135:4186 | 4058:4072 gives -0.094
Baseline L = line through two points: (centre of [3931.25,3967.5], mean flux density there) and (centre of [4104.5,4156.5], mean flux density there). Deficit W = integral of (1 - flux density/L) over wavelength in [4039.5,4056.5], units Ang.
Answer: -3.4 Ang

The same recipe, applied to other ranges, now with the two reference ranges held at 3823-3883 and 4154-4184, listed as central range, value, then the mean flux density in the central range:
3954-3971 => 5.9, 14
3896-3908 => -0.4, 20.2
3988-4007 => -2.7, 25.7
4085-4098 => -1.9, 29.1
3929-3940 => 7.3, 6.9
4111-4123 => -1.3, 29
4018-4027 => -1.1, 26.3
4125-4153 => -0.4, 27.4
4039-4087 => -3.0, 26.1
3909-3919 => -1.1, 22.1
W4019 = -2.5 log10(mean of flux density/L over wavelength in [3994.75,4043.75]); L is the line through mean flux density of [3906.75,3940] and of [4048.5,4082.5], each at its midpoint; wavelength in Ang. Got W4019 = -0.17 mag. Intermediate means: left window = 15.2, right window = 26.3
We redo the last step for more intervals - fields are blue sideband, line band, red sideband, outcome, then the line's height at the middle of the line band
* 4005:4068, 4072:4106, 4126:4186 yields 0.00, 26.8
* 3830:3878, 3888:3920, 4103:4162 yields -0.03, 20.2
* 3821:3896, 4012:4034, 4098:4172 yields -0.11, 23.8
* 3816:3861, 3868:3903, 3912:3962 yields -0.18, 16.6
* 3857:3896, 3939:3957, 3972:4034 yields 0.21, 22.4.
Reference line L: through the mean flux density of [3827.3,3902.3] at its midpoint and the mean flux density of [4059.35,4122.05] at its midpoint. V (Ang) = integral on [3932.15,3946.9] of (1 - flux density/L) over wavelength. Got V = 7.0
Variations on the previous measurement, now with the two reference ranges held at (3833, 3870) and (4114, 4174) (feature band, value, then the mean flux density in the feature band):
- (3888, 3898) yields -0.2 Ang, 20.5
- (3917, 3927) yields 1.4 Ang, 18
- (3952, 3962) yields 0.8 Ang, 20.3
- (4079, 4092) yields -1.3 Ang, 28.7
